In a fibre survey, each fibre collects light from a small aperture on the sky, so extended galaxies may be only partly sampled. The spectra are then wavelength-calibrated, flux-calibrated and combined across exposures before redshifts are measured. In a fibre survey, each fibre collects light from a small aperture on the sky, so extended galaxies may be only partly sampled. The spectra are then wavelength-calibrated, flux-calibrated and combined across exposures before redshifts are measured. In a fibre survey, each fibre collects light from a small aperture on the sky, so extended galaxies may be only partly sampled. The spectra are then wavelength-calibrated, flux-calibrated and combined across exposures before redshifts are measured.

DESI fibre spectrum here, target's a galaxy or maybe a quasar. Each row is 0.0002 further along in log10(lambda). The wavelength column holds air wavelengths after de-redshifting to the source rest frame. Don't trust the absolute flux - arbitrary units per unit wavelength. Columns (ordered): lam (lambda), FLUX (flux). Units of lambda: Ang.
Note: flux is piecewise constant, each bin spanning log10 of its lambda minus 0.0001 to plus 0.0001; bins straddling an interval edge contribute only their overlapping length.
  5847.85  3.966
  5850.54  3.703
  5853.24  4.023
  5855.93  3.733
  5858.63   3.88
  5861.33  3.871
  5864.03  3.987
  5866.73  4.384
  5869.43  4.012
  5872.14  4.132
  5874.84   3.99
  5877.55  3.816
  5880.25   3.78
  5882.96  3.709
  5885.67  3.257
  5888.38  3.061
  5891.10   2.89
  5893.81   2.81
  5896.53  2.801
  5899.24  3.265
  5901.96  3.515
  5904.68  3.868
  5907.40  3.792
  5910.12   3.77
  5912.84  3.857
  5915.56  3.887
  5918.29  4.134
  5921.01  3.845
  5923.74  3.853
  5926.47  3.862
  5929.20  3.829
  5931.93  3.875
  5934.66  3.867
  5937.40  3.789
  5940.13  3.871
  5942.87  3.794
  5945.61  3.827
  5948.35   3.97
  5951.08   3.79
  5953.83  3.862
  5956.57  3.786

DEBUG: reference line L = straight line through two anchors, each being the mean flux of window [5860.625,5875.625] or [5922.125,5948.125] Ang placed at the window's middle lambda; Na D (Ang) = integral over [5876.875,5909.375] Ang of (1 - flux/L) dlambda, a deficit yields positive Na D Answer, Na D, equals 5.0 Ang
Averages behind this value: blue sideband 4.07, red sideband 3.85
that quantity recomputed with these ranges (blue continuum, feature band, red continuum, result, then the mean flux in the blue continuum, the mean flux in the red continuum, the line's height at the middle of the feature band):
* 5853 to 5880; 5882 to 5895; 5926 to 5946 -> 2.6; 3.97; 3.84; 3.93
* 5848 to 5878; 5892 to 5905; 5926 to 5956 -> 2.4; 3.96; 3.85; 3.91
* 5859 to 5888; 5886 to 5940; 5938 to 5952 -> 3.5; 3.87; 3.85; 3.86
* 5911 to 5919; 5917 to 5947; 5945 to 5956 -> 0.2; 3.93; 3.86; 3.9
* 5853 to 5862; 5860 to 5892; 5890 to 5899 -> -3.5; 3.86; 2.89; 3.37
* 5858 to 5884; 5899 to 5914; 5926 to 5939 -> 0.7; 3.96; 3.84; 3.89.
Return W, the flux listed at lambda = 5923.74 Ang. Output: 3.853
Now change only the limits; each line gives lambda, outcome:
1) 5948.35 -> 3.97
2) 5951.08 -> 3.79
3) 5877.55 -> 3.816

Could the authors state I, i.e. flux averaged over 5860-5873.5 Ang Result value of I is 4.08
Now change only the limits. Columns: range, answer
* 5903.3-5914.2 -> 3.82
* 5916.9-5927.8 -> 3.92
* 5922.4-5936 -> 3.86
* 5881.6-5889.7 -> 3.34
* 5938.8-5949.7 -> 3.86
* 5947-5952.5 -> 3.88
